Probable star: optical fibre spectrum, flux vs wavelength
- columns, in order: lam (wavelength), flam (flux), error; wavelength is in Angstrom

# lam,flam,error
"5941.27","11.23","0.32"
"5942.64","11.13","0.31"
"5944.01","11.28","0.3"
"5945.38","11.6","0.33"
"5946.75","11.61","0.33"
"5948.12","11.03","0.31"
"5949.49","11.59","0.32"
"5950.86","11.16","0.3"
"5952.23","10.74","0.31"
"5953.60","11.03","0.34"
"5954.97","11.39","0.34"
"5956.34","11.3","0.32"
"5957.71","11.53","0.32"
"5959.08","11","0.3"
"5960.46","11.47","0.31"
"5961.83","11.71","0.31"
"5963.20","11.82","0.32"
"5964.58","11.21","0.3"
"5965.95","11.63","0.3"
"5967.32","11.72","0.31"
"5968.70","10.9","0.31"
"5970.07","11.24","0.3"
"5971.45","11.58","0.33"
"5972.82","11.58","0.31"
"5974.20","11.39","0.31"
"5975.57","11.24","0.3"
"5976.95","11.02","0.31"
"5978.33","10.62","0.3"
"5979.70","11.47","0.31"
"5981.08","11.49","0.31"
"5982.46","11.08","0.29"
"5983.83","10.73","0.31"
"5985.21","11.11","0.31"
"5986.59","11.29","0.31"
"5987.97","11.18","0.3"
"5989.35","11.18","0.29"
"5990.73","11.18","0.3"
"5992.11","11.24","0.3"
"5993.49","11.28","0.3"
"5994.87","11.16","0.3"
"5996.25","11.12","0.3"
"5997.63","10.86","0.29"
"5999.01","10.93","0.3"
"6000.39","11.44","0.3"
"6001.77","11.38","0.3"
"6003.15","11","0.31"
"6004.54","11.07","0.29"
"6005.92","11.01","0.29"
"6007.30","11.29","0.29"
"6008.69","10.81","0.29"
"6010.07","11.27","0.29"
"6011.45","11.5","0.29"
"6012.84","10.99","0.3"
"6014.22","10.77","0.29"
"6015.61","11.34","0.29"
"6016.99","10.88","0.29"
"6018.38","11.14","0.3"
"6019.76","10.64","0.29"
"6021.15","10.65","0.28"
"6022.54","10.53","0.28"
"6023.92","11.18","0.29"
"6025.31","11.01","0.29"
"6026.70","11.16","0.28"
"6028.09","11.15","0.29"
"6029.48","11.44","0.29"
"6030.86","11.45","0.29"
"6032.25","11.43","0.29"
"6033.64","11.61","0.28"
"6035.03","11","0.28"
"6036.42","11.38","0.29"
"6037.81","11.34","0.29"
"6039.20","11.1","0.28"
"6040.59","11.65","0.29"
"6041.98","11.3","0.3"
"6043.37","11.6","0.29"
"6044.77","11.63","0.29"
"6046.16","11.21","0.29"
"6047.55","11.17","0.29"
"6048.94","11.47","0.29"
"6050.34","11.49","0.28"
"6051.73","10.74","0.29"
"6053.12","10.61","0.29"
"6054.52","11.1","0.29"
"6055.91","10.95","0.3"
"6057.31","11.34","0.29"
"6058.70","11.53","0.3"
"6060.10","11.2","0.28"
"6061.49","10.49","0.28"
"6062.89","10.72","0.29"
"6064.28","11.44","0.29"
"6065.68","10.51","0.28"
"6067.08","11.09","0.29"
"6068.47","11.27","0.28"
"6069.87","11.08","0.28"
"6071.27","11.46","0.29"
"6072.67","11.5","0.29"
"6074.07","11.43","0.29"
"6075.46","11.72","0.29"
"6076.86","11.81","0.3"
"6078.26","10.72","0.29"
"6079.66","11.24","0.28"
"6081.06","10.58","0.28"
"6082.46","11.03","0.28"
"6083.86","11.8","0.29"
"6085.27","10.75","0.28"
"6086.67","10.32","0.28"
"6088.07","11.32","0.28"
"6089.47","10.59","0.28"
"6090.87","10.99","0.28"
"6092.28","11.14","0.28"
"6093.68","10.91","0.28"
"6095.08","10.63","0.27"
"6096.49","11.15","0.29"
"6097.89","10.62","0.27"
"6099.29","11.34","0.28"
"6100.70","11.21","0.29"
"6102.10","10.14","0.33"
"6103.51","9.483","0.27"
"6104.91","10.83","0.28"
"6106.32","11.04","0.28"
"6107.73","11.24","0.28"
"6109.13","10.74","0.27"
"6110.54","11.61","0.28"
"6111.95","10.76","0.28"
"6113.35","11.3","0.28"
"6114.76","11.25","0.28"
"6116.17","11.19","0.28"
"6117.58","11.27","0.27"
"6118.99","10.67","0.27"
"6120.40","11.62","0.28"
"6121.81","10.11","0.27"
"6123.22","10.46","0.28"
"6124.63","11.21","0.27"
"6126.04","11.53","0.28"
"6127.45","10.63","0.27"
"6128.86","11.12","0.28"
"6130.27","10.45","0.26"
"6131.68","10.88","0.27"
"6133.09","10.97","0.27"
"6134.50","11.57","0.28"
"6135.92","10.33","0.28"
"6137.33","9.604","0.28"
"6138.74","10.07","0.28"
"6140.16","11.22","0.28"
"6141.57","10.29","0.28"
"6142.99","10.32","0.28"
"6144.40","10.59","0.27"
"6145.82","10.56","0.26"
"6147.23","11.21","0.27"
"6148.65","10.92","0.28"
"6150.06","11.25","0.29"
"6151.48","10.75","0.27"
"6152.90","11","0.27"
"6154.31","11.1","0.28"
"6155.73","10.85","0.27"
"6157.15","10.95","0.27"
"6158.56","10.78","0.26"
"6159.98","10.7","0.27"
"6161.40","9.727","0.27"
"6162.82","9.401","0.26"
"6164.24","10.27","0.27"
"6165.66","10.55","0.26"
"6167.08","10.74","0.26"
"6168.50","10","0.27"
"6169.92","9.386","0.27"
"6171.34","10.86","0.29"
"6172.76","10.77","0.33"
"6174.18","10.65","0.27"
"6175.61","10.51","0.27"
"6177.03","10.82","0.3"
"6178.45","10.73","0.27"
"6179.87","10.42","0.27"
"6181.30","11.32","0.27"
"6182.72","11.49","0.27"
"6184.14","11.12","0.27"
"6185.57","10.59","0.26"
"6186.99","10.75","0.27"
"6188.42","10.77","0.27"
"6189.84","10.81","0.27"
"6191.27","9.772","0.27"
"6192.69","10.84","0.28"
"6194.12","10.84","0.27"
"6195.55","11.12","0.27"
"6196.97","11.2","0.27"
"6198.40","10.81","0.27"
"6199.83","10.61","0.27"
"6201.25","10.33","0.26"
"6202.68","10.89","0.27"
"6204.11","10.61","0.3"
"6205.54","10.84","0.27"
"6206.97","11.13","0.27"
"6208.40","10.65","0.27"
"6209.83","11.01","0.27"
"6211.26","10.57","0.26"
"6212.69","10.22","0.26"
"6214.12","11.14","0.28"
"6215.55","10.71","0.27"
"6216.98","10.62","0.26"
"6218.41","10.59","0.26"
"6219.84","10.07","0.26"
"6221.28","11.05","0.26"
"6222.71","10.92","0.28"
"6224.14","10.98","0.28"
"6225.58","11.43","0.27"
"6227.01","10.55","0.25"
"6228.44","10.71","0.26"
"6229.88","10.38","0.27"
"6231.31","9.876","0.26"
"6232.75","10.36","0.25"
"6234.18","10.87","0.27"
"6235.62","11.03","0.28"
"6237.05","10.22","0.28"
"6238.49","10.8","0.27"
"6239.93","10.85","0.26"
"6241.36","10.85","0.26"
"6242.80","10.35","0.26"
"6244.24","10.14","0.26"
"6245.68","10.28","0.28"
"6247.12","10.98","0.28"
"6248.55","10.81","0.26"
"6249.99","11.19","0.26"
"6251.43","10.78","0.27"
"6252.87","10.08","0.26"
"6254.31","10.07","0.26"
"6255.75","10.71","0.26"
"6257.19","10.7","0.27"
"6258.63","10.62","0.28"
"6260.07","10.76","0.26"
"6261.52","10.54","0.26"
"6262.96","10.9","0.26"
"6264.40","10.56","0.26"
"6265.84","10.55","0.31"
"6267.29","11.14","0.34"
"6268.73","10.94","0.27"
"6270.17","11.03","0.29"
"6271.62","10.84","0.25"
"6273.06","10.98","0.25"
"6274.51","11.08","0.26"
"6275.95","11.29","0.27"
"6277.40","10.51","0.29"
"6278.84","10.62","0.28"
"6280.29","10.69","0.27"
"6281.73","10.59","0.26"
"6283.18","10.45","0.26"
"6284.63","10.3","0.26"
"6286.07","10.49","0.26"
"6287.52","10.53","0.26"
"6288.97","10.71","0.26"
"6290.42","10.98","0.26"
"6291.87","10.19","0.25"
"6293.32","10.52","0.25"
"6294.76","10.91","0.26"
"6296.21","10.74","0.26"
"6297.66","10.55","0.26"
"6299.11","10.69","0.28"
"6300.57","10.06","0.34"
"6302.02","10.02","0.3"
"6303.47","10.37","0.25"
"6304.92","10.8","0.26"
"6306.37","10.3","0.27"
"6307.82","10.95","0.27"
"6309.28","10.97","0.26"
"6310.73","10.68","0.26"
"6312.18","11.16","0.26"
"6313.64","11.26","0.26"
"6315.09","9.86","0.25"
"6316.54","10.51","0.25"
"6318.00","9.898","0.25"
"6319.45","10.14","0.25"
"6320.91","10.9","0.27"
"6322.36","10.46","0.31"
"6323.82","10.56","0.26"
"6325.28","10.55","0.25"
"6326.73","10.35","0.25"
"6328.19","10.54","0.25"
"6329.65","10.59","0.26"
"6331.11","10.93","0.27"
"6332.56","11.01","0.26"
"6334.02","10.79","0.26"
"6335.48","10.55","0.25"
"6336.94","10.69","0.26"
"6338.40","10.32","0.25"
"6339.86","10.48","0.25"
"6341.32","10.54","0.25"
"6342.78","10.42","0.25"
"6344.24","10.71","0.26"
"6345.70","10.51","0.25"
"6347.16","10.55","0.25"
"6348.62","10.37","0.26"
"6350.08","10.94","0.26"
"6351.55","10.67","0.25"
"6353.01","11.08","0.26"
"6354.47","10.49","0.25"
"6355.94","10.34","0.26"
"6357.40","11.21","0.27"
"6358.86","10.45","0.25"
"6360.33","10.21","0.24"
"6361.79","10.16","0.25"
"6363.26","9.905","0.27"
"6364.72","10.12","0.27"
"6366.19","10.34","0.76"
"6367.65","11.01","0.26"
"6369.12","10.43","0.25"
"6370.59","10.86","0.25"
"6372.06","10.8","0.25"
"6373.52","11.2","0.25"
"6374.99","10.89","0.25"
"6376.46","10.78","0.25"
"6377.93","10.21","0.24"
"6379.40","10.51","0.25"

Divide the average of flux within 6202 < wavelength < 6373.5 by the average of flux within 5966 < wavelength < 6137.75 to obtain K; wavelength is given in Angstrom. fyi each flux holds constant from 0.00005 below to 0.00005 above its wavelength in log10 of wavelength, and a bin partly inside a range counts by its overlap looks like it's 0.96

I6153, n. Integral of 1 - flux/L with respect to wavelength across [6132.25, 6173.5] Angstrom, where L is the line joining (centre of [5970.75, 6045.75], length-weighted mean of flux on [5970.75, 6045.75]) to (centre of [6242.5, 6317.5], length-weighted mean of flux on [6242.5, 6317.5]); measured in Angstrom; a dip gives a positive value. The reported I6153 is 1.2 Angstrom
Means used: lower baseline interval 11.2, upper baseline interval 10.6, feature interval 10.6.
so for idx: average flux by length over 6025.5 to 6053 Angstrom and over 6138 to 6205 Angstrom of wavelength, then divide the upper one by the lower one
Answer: 0.94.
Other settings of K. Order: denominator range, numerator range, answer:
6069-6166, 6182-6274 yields 0.99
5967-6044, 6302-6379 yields 0.95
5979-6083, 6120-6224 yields 0.96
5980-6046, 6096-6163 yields 0.97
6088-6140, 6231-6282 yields 0.98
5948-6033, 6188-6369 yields 0.95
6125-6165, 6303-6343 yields 0.99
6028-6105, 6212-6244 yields 0.96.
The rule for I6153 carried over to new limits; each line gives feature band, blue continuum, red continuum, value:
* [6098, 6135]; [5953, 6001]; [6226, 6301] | 0.1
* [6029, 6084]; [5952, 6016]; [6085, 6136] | -0.9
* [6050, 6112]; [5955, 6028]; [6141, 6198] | -0.5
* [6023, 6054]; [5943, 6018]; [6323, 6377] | -0.4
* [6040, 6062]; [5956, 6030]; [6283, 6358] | -0.3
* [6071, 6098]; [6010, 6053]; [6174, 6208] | -0.1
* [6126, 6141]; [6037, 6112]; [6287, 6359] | 0.3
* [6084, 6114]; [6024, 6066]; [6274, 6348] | 0.6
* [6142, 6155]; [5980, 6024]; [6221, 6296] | 0.0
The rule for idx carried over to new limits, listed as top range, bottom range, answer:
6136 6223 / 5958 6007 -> 0.95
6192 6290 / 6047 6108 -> 0.97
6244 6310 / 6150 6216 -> 1.00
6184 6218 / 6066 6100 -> 0.97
